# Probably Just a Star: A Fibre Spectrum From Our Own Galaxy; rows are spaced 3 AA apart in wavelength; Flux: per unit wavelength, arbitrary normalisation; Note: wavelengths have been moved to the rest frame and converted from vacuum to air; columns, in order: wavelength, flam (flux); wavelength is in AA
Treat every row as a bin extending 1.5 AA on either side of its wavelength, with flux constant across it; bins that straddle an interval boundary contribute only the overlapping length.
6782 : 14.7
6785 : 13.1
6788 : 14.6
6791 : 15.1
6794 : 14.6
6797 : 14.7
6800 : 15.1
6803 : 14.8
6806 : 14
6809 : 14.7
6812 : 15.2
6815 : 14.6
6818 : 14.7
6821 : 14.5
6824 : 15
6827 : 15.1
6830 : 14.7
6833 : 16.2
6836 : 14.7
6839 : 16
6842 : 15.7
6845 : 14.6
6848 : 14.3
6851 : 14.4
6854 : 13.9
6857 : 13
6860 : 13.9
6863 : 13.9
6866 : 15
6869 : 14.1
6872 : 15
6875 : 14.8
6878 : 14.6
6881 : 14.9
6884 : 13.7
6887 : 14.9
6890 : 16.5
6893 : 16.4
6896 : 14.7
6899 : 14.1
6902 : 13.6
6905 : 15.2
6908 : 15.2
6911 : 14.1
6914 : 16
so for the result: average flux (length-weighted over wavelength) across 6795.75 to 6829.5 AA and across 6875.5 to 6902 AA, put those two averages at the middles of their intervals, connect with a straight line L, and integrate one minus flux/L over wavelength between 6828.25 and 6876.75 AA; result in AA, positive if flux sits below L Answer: 0.62 AA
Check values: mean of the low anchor 14.8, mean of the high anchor 14.9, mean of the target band 14.6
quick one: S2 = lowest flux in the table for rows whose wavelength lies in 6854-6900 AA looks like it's 13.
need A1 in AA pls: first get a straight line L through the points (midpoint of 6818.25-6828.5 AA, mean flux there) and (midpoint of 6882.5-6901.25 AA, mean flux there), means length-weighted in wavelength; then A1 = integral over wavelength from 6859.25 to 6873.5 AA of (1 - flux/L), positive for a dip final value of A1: 0.5 AA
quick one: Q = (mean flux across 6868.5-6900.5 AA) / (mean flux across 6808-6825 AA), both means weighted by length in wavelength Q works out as 1.01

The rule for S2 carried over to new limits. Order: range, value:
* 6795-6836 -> 14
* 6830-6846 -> 14.6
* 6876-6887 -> 13.7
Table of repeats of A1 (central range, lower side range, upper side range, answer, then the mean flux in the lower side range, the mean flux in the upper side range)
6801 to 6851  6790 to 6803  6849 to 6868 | -1.6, 14.9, 14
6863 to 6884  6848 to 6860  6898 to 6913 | -0.7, 13.9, 14.5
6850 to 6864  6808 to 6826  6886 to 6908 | 1.1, 14.8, 15.1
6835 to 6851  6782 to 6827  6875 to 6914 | -0.3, 14.6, 14.9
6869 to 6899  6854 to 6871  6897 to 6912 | -1.5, 14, 14.5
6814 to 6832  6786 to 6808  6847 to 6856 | -0.5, 14.7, 14.1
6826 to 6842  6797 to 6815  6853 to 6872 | -1.1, 14.7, 14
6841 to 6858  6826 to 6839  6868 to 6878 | 0.8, 15.3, 14.7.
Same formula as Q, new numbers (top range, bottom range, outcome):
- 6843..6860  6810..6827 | 0.95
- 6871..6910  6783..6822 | 1.02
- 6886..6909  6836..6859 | 1.04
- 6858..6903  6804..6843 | 0.98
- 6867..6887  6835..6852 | 0.97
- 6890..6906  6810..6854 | 1.00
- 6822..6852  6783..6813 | 1.03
